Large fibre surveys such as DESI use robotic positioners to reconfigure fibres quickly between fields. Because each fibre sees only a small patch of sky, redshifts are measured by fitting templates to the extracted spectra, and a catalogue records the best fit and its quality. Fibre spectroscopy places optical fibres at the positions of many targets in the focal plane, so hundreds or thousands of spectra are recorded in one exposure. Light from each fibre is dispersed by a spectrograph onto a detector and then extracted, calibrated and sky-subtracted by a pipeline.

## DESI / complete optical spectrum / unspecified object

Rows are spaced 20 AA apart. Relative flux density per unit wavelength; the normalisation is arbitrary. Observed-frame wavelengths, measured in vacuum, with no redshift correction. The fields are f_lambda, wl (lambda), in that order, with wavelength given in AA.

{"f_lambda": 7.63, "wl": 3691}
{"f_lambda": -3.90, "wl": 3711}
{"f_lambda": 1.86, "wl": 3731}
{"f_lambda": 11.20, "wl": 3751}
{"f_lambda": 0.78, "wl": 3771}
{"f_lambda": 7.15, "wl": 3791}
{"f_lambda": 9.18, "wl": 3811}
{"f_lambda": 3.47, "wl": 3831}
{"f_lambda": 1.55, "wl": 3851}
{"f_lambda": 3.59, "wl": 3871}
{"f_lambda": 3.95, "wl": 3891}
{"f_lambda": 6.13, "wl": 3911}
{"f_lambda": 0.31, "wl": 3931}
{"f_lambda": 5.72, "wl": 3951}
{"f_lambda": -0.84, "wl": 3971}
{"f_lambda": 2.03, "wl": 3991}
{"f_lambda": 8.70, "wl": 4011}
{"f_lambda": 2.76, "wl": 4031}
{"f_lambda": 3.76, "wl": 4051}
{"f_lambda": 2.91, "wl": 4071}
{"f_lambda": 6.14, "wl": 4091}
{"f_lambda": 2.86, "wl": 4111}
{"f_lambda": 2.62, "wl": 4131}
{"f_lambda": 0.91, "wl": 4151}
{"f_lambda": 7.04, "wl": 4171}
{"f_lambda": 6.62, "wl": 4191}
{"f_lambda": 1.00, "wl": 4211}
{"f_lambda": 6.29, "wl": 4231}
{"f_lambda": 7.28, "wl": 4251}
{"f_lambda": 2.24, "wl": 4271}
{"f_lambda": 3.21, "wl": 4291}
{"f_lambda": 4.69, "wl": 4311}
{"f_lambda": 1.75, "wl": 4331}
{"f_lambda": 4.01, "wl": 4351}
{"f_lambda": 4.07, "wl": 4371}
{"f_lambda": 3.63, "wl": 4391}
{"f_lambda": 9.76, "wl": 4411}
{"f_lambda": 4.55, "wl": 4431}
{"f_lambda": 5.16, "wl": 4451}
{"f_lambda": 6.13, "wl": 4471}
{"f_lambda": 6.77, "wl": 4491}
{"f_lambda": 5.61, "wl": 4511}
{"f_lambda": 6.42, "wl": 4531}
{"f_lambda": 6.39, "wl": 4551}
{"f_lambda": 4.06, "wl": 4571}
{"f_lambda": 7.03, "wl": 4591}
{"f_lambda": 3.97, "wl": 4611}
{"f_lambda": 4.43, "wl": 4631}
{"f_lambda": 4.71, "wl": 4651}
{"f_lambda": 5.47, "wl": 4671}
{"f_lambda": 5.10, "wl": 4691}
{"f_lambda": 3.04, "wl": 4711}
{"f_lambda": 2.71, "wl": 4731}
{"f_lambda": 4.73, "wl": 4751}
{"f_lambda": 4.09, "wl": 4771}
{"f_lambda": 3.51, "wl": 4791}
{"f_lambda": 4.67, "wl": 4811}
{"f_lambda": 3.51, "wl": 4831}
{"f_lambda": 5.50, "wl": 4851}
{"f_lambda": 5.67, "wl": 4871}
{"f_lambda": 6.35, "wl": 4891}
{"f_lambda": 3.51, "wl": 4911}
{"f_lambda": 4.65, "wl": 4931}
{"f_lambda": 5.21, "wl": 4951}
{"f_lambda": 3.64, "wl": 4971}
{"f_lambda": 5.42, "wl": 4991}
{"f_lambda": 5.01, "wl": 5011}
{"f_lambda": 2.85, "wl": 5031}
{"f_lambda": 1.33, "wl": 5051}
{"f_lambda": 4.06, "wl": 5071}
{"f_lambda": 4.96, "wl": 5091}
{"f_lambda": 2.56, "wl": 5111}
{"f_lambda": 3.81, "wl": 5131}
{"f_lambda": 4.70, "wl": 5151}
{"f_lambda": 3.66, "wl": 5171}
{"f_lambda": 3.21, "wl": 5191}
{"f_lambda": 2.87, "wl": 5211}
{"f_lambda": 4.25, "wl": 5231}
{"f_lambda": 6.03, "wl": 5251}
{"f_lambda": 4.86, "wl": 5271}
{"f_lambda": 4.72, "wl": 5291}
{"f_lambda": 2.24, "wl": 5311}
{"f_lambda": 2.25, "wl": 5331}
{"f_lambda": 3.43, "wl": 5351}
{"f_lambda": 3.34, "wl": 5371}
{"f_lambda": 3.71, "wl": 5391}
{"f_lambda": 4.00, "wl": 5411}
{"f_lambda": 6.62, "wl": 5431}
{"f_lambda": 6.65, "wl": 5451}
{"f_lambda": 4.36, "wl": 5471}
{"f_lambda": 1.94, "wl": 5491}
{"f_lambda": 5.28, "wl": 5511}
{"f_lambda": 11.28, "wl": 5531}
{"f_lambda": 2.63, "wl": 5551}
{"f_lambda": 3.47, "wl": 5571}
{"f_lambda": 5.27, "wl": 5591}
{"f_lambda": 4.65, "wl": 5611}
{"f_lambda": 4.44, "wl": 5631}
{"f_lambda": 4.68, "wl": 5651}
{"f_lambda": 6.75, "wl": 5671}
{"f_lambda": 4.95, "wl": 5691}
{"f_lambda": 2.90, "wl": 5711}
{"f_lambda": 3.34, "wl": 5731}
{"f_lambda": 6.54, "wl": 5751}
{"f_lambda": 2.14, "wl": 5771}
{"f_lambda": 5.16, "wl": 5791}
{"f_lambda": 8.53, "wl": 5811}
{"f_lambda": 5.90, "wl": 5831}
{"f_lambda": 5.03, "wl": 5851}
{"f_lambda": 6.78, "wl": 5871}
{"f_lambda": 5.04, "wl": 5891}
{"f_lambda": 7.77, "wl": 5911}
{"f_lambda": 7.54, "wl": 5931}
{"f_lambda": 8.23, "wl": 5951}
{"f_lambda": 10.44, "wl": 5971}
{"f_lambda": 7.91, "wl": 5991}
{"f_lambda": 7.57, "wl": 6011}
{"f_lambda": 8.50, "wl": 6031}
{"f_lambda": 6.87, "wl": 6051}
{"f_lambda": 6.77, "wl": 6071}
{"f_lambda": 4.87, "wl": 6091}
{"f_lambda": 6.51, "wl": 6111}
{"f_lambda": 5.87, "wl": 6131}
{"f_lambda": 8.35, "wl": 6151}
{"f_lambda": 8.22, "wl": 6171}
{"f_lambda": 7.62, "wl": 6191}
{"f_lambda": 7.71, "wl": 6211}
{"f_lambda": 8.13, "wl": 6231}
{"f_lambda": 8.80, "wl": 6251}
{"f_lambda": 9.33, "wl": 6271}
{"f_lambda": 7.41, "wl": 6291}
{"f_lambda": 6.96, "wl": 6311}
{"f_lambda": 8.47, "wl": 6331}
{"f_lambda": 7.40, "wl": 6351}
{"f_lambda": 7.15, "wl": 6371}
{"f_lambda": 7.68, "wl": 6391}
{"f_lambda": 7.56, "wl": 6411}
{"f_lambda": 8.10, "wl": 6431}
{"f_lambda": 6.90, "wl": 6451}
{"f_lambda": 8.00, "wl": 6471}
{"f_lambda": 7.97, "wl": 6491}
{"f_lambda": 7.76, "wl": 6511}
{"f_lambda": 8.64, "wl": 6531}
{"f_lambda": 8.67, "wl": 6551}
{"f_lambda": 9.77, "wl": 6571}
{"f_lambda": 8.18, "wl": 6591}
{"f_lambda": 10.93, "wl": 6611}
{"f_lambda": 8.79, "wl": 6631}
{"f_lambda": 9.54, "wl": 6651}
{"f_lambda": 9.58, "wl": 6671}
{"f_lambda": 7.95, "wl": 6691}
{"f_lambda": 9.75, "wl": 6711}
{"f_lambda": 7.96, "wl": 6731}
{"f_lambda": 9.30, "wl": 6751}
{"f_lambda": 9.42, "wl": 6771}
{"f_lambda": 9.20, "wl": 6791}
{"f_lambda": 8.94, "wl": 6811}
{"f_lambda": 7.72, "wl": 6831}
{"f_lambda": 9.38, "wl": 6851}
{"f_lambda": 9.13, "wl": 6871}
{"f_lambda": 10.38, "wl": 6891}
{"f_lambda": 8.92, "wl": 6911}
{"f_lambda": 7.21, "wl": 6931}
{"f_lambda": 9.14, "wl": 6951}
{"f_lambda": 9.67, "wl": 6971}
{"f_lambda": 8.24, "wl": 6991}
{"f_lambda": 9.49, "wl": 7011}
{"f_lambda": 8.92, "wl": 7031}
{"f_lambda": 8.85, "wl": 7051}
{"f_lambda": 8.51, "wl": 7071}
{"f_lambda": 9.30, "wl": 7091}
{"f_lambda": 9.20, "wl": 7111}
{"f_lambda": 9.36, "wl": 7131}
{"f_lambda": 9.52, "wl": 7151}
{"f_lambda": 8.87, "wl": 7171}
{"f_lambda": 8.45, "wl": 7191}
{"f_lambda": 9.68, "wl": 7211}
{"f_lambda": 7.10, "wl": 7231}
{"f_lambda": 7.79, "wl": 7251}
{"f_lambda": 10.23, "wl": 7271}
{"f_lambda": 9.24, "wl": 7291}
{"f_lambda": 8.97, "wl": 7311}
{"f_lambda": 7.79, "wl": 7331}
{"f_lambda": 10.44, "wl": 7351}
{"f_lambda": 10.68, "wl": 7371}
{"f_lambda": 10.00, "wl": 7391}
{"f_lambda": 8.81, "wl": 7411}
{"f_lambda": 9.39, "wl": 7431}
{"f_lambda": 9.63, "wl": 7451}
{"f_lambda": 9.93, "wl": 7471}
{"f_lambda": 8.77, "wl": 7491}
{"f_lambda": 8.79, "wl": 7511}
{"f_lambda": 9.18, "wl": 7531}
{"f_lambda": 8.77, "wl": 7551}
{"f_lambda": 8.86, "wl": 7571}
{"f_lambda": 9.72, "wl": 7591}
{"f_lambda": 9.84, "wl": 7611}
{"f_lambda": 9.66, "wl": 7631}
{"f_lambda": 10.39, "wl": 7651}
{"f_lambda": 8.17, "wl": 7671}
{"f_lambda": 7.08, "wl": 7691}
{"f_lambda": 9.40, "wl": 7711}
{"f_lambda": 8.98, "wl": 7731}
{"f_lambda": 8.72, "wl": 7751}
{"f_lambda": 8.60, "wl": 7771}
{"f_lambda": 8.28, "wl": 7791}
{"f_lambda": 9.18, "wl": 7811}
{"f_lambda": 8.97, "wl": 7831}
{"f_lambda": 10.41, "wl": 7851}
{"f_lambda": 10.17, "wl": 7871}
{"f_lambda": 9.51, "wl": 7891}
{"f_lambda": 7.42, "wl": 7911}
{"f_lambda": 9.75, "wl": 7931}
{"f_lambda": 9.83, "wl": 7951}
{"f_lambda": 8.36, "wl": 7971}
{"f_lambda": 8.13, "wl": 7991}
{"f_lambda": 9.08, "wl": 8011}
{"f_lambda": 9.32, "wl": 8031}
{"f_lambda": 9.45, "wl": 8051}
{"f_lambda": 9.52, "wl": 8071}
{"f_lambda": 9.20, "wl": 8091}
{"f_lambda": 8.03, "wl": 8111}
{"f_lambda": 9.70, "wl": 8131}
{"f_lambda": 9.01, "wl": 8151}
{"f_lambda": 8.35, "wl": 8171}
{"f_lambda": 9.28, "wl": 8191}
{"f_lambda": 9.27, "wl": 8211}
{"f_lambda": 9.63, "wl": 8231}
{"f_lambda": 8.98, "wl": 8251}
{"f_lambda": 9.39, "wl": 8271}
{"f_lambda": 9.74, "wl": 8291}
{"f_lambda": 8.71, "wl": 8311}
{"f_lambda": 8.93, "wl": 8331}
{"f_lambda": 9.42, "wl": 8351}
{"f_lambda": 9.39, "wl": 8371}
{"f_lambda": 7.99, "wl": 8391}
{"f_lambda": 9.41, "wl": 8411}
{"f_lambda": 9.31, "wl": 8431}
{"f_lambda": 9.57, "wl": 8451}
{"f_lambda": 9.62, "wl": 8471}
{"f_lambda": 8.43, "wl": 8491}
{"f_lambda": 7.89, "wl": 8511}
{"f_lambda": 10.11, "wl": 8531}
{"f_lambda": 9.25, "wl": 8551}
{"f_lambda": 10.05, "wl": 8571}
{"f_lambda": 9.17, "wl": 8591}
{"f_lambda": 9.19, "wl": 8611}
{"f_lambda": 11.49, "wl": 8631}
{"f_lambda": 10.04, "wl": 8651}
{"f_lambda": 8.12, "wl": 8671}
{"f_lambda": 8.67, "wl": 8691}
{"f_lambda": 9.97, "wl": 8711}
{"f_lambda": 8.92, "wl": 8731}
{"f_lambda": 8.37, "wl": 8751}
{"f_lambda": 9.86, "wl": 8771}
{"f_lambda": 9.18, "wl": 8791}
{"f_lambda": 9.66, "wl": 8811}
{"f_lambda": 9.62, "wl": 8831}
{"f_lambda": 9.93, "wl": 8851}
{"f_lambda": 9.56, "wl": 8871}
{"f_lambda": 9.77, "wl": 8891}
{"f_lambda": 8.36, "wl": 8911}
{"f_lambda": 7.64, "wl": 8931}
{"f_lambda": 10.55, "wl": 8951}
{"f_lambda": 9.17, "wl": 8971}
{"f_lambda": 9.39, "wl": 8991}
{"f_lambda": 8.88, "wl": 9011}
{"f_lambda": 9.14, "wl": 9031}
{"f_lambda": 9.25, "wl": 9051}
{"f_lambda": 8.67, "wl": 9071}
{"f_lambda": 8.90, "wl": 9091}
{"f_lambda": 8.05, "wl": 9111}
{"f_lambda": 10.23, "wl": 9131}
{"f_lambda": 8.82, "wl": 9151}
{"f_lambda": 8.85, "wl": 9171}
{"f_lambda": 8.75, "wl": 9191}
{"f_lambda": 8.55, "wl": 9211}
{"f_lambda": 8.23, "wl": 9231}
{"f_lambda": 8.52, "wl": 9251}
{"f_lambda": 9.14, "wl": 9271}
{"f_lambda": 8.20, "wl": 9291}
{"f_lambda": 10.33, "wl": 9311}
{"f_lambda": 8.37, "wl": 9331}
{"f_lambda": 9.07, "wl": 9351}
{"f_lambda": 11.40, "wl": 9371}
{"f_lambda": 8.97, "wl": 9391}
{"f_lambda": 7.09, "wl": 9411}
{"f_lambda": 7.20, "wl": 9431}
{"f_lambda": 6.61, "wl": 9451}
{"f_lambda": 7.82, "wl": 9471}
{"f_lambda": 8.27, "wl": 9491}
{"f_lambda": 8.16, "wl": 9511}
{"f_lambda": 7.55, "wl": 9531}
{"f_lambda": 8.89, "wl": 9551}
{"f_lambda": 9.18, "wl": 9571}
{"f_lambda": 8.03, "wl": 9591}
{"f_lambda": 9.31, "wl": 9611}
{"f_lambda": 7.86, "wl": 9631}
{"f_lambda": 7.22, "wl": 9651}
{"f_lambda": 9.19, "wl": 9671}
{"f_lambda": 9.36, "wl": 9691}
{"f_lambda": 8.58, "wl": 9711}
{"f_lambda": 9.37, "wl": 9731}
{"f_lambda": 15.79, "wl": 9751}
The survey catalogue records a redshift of 0.48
